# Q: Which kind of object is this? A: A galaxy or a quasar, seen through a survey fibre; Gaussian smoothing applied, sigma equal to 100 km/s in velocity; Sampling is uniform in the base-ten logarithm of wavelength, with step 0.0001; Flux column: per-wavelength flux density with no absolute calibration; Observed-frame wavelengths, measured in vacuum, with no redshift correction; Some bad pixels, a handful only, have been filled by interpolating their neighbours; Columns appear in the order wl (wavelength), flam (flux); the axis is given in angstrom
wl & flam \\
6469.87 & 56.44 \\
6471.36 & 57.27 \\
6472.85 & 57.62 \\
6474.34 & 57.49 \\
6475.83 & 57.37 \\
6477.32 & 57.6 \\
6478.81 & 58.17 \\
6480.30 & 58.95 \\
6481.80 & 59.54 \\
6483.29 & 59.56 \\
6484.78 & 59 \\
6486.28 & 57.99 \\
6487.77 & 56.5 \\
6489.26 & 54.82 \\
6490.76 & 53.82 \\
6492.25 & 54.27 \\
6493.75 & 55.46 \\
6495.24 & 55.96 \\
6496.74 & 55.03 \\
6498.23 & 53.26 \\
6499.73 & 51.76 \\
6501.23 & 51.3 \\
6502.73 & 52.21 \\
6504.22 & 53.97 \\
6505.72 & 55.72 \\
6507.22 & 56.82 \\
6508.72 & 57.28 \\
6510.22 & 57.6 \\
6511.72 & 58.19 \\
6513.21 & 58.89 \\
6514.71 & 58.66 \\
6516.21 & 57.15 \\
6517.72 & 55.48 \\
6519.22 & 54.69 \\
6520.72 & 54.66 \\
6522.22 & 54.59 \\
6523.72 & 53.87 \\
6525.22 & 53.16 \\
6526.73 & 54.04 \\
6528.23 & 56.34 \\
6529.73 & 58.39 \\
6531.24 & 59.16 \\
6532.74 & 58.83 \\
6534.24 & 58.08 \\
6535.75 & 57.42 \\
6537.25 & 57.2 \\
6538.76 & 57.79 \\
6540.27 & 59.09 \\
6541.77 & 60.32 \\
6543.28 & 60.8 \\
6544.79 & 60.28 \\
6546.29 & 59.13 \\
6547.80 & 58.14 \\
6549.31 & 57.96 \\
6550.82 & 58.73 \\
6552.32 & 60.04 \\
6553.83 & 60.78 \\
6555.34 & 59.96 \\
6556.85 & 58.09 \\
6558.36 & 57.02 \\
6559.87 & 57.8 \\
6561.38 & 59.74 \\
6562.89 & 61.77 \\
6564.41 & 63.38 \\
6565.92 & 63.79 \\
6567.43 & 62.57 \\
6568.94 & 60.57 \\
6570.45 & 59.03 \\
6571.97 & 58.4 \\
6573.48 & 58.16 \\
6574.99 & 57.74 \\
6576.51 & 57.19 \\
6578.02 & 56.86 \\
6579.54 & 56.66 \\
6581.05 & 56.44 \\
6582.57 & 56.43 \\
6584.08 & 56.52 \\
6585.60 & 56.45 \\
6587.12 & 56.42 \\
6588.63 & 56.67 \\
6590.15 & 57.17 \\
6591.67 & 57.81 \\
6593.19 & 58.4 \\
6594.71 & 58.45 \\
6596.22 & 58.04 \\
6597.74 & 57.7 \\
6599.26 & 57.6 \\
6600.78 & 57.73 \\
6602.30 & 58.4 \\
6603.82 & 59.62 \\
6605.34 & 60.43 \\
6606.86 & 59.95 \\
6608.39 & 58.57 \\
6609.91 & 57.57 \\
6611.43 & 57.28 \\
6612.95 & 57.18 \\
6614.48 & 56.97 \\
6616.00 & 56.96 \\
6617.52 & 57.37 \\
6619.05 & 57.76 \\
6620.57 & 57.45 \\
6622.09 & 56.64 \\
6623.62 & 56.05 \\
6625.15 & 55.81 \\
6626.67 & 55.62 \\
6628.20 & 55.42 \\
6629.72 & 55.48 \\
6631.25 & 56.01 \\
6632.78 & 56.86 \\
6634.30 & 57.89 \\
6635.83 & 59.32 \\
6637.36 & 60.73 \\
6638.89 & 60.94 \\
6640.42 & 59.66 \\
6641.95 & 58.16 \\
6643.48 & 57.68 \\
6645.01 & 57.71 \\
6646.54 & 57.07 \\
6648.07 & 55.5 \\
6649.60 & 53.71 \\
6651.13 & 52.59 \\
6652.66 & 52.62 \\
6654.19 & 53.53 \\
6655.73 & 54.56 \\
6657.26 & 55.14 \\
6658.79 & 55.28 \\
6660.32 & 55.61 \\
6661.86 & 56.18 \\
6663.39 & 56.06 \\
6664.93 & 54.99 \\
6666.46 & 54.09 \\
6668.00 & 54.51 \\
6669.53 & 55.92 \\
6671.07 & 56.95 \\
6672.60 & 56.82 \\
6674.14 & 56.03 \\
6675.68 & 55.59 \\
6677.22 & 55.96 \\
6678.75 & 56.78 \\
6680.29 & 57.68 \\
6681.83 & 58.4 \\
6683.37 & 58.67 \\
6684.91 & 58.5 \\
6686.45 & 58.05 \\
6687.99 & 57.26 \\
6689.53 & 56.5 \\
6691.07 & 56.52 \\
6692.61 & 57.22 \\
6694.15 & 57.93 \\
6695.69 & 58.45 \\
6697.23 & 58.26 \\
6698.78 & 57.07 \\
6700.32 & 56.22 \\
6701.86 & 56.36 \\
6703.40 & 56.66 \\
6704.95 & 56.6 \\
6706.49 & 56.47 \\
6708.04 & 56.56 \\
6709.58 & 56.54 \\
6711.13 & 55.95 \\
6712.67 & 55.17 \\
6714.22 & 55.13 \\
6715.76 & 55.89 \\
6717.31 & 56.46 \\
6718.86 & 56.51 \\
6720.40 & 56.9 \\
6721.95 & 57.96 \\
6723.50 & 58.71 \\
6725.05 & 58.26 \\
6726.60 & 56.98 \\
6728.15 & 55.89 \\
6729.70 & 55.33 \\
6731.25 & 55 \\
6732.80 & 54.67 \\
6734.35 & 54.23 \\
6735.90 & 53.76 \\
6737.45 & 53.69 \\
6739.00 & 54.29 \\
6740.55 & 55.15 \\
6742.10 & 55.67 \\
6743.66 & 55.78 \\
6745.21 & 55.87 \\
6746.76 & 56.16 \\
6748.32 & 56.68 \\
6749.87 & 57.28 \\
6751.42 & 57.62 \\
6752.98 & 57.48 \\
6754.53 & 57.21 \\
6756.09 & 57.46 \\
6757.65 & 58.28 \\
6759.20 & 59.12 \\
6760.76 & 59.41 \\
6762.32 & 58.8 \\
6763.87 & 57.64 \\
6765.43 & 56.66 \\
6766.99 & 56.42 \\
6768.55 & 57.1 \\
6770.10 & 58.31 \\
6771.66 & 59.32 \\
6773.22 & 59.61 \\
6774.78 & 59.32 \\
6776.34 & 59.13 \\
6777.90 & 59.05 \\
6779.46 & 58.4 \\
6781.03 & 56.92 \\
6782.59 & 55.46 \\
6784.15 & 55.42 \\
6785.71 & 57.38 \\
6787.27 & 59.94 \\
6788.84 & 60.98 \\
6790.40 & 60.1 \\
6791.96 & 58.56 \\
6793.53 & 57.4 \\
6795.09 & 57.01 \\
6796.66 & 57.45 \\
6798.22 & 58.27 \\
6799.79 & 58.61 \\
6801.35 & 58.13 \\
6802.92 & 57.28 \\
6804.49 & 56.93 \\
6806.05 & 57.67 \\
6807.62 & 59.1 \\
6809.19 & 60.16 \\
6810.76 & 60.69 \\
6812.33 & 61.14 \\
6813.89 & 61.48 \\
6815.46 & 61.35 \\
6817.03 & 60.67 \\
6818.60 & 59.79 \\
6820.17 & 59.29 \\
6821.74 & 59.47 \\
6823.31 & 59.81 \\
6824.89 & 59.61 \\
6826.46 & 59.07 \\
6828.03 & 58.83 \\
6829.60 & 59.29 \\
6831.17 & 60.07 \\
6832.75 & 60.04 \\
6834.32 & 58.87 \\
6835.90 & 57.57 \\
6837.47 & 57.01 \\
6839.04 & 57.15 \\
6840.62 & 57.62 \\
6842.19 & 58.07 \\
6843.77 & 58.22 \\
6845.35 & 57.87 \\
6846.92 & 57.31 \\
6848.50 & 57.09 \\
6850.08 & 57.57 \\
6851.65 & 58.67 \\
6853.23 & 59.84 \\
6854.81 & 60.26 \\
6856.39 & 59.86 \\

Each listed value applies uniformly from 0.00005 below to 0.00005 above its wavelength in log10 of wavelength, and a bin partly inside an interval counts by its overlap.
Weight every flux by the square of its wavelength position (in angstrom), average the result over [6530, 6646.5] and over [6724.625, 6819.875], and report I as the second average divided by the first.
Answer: 1.05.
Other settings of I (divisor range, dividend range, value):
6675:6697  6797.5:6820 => 1.07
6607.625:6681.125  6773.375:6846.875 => 1.09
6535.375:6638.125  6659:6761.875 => 1.01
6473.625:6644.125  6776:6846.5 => 1.10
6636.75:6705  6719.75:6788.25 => 1.03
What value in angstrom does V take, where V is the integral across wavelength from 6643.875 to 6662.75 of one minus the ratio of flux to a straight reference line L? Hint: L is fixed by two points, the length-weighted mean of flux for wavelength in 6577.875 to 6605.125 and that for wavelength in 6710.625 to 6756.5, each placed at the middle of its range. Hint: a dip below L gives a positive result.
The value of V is 0.6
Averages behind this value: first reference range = 57.5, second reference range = 56.1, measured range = 55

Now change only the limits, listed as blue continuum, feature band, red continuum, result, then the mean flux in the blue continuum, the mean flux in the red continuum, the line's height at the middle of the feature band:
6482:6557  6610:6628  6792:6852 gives 0.21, 56.9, 58.7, 57.5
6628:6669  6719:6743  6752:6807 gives 0.67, 56.2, 58.1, 57.4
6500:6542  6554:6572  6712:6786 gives -1.22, 56.4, 56.9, 56.5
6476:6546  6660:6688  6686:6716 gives 0.10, 56.6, 56.8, 56.7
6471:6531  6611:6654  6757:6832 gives 0.36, 56.1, 58.8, 57.3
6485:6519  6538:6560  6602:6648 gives -1.05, 55.6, 57.7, 56.4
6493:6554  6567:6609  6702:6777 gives -0.94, 56.8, 56.8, 56.8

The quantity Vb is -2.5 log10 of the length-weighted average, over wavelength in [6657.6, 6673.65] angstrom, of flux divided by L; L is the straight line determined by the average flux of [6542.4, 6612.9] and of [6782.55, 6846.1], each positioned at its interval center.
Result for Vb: 0.058 mag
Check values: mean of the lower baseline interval 58.6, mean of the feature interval 55.6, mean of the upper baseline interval 58.8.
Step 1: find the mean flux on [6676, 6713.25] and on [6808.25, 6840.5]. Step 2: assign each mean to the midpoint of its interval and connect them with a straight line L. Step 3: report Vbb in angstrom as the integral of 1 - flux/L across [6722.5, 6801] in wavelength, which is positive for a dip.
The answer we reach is 1.4 angstrom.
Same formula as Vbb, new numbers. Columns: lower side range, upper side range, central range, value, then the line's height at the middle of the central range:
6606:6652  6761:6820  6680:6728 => 0.65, 57.8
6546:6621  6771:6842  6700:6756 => 2.40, 58.7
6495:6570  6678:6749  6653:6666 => 0.40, 56.8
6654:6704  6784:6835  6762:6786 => 0.26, 58.4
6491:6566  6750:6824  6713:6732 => 0.54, 58.2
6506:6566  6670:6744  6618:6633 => 0.24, 57.2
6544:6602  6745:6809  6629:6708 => 2.23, 58.3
